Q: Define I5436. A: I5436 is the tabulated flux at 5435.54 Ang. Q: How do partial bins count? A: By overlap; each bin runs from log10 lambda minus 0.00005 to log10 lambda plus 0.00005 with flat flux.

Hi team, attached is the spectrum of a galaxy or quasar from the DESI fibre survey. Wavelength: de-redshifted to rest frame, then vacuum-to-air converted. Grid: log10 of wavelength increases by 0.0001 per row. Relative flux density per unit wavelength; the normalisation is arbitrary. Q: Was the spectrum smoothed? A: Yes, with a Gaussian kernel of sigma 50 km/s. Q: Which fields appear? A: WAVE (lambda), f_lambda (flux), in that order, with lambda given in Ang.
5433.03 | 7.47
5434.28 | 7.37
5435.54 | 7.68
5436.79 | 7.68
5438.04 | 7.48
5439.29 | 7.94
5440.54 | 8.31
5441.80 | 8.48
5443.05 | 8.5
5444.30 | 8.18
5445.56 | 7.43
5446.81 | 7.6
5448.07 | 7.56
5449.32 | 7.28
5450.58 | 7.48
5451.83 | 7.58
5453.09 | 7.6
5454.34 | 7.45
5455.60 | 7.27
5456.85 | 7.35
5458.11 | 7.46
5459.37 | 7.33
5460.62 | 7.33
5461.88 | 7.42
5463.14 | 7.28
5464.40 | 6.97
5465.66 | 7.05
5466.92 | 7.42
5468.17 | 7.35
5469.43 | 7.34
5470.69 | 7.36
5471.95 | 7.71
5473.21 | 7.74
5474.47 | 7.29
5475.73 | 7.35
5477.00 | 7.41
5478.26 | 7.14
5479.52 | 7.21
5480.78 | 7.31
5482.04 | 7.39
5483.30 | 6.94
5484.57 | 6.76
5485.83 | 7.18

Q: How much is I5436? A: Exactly 7.68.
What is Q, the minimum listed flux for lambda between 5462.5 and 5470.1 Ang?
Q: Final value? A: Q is 6.97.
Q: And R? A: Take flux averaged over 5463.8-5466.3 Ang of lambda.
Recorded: 7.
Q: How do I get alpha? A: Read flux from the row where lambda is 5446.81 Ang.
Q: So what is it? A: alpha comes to 7.6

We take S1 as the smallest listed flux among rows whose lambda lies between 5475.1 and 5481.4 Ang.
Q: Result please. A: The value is 7.14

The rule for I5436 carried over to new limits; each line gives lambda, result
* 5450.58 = 7.48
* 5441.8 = 8.48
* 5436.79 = 7.68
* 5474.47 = 7.29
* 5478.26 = 7.14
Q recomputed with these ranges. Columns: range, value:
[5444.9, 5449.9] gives 7.28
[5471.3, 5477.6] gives 7.29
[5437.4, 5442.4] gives 7.48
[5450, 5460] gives 7.27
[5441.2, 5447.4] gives 7.43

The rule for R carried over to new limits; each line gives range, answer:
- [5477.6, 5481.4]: 7.23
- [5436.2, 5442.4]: 7.98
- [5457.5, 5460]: 7.41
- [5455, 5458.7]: 7.37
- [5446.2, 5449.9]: 7.48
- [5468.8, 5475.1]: 7.49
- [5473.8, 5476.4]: 7.31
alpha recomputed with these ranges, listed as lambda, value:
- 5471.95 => 7.71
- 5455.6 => 7.27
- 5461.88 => 7.42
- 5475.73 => 7.35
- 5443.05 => 8.5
